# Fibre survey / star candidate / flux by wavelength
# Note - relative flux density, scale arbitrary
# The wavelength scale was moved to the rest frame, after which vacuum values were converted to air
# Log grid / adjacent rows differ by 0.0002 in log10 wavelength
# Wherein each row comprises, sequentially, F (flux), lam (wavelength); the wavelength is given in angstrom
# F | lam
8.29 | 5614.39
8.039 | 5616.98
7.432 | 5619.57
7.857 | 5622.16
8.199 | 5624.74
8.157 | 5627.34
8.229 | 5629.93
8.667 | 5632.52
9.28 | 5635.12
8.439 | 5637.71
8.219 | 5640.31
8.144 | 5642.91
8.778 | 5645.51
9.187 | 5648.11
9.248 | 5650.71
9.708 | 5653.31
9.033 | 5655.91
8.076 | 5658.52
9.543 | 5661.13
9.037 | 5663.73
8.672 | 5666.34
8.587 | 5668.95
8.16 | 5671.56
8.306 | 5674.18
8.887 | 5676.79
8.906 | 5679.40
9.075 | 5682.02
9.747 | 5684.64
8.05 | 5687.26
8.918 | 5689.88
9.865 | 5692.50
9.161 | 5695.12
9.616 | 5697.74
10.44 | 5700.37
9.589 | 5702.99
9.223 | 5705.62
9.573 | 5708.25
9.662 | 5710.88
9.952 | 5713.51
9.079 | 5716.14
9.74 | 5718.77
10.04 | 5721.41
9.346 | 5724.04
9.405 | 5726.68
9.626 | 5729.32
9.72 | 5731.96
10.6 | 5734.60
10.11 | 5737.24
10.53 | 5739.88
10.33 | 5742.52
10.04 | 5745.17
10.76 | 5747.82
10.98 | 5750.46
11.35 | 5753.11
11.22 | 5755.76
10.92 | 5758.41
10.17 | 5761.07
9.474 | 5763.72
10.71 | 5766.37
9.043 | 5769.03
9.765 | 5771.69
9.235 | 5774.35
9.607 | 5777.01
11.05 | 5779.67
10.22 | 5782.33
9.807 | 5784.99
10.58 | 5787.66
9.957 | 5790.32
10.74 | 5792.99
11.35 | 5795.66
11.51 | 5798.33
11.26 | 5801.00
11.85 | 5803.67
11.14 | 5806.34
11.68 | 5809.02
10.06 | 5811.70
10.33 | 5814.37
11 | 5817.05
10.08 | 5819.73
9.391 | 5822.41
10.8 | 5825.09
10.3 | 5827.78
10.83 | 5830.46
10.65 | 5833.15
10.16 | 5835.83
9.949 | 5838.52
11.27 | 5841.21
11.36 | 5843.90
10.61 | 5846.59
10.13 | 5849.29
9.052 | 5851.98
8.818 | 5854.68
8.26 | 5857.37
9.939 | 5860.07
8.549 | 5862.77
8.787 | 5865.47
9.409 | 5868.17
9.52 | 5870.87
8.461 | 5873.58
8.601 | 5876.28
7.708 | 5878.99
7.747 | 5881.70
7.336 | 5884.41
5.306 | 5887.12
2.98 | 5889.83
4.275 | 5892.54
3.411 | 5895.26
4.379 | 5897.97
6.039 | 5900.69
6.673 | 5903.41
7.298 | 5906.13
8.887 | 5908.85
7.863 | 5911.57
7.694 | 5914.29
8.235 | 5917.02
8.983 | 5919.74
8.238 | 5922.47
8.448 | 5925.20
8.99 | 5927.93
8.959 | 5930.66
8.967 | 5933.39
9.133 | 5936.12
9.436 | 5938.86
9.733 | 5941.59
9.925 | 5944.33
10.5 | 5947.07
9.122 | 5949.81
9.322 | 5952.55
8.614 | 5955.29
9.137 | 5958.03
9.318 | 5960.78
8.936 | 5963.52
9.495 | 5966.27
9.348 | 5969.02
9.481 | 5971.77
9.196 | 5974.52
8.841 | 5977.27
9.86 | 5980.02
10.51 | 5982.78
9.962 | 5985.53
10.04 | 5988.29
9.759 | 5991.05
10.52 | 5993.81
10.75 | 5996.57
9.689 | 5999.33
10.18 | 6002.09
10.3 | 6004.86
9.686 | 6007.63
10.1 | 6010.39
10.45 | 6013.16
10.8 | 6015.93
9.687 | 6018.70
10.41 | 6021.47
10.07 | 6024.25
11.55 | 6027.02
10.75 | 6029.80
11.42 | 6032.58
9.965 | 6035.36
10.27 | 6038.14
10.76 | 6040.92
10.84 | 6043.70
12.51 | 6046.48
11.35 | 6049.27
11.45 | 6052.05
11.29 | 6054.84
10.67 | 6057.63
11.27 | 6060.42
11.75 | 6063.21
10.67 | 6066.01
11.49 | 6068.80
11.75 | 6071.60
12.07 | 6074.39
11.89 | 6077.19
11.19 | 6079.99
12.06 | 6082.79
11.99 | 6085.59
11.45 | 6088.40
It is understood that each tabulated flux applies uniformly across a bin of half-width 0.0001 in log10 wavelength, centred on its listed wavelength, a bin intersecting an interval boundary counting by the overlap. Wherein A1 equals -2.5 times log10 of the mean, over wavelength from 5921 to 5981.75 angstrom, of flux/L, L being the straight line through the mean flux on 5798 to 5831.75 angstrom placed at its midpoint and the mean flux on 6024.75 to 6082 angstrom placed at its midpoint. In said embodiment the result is 0.194 mag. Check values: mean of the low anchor 10.8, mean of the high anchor 11.2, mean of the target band 9.23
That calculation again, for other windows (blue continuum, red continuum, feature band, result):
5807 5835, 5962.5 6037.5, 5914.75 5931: 0.20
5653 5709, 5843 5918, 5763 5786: -0.17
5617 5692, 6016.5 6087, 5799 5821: -0.14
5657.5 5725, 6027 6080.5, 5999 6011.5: 0.10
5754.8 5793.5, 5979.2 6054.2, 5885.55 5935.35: 0.42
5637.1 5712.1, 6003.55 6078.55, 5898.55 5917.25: 0.36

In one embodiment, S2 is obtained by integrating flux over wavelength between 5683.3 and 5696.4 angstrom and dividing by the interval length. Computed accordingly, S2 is 9.15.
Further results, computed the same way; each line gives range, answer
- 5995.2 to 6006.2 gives 10.2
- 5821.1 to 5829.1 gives 10.2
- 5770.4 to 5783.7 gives 9.98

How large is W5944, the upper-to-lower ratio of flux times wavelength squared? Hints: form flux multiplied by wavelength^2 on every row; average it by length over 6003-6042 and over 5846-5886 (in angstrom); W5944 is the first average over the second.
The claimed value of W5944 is 1.2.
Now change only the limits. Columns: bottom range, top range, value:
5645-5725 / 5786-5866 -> 1.18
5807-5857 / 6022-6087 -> 1.17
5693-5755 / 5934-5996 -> 1.04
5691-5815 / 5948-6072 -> 1.10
